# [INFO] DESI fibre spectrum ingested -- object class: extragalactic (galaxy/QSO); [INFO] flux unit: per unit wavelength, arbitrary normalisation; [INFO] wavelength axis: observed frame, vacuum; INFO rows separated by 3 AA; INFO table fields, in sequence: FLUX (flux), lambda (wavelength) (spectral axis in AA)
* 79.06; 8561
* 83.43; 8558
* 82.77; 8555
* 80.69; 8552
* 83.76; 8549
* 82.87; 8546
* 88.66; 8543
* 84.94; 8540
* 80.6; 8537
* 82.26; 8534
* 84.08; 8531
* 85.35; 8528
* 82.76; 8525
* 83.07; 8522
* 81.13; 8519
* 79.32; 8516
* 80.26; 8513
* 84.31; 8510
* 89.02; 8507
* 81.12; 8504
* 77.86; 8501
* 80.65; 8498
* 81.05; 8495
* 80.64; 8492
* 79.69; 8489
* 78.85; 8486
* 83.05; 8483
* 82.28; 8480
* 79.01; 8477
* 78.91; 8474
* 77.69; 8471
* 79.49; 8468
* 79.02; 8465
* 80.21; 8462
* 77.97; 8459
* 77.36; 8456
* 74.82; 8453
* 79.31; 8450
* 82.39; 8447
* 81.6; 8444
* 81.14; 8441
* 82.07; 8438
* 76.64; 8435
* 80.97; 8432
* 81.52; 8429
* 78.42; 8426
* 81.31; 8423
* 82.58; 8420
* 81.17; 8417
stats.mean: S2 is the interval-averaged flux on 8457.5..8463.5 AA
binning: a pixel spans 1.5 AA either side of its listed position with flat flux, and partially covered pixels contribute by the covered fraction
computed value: 79.1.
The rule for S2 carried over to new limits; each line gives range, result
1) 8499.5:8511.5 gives 83.1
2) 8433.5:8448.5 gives 80.8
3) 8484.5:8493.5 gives 79.7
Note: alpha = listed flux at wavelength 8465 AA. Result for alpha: 79.02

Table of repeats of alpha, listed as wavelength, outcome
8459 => 77.97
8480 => 82.28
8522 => 83.07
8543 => 88.66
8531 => 84.08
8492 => 80.64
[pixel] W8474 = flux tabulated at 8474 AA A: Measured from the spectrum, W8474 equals 78.91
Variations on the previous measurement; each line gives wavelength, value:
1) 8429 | 81.52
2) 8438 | 82.07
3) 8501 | 77.86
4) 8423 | 81.31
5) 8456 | 77.36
